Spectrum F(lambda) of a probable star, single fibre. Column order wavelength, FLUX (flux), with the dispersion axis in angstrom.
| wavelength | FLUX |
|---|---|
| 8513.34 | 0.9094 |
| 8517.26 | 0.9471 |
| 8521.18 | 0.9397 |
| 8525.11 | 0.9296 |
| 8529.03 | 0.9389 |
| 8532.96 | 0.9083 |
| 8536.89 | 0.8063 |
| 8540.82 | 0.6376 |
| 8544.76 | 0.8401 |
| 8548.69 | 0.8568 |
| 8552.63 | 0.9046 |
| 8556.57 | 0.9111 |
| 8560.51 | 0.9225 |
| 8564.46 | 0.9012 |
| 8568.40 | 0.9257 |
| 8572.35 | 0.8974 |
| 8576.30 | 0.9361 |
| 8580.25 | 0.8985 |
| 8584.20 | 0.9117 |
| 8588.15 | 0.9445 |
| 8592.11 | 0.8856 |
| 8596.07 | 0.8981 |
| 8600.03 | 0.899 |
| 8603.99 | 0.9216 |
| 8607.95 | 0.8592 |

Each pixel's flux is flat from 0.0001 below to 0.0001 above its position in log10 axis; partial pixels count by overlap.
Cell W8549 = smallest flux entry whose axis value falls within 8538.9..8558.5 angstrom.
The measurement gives 0.6376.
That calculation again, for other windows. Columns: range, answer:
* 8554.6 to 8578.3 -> 0.8974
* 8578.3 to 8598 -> 0.8856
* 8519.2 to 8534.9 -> 0.9083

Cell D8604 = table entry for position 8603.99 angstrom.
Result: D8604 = 0.9216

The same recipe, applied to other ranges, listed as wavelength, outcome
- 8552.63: 0.9046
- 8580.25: 0.8985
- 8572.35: 0.8974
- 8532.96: 0.9083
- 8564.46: 0.9012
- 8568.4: 0.9257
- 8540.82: 0.6376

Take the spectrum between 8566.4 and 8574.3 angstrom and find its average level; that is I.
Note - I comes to 0.912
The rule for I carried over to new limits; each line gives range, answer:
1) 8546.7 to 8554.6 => 0.881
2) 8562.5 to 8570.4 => 0.914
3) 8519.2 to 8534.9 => 0.929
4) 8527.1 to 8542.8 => 0.822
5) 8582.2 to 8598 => 0.91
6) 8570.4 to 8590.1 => 0.918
